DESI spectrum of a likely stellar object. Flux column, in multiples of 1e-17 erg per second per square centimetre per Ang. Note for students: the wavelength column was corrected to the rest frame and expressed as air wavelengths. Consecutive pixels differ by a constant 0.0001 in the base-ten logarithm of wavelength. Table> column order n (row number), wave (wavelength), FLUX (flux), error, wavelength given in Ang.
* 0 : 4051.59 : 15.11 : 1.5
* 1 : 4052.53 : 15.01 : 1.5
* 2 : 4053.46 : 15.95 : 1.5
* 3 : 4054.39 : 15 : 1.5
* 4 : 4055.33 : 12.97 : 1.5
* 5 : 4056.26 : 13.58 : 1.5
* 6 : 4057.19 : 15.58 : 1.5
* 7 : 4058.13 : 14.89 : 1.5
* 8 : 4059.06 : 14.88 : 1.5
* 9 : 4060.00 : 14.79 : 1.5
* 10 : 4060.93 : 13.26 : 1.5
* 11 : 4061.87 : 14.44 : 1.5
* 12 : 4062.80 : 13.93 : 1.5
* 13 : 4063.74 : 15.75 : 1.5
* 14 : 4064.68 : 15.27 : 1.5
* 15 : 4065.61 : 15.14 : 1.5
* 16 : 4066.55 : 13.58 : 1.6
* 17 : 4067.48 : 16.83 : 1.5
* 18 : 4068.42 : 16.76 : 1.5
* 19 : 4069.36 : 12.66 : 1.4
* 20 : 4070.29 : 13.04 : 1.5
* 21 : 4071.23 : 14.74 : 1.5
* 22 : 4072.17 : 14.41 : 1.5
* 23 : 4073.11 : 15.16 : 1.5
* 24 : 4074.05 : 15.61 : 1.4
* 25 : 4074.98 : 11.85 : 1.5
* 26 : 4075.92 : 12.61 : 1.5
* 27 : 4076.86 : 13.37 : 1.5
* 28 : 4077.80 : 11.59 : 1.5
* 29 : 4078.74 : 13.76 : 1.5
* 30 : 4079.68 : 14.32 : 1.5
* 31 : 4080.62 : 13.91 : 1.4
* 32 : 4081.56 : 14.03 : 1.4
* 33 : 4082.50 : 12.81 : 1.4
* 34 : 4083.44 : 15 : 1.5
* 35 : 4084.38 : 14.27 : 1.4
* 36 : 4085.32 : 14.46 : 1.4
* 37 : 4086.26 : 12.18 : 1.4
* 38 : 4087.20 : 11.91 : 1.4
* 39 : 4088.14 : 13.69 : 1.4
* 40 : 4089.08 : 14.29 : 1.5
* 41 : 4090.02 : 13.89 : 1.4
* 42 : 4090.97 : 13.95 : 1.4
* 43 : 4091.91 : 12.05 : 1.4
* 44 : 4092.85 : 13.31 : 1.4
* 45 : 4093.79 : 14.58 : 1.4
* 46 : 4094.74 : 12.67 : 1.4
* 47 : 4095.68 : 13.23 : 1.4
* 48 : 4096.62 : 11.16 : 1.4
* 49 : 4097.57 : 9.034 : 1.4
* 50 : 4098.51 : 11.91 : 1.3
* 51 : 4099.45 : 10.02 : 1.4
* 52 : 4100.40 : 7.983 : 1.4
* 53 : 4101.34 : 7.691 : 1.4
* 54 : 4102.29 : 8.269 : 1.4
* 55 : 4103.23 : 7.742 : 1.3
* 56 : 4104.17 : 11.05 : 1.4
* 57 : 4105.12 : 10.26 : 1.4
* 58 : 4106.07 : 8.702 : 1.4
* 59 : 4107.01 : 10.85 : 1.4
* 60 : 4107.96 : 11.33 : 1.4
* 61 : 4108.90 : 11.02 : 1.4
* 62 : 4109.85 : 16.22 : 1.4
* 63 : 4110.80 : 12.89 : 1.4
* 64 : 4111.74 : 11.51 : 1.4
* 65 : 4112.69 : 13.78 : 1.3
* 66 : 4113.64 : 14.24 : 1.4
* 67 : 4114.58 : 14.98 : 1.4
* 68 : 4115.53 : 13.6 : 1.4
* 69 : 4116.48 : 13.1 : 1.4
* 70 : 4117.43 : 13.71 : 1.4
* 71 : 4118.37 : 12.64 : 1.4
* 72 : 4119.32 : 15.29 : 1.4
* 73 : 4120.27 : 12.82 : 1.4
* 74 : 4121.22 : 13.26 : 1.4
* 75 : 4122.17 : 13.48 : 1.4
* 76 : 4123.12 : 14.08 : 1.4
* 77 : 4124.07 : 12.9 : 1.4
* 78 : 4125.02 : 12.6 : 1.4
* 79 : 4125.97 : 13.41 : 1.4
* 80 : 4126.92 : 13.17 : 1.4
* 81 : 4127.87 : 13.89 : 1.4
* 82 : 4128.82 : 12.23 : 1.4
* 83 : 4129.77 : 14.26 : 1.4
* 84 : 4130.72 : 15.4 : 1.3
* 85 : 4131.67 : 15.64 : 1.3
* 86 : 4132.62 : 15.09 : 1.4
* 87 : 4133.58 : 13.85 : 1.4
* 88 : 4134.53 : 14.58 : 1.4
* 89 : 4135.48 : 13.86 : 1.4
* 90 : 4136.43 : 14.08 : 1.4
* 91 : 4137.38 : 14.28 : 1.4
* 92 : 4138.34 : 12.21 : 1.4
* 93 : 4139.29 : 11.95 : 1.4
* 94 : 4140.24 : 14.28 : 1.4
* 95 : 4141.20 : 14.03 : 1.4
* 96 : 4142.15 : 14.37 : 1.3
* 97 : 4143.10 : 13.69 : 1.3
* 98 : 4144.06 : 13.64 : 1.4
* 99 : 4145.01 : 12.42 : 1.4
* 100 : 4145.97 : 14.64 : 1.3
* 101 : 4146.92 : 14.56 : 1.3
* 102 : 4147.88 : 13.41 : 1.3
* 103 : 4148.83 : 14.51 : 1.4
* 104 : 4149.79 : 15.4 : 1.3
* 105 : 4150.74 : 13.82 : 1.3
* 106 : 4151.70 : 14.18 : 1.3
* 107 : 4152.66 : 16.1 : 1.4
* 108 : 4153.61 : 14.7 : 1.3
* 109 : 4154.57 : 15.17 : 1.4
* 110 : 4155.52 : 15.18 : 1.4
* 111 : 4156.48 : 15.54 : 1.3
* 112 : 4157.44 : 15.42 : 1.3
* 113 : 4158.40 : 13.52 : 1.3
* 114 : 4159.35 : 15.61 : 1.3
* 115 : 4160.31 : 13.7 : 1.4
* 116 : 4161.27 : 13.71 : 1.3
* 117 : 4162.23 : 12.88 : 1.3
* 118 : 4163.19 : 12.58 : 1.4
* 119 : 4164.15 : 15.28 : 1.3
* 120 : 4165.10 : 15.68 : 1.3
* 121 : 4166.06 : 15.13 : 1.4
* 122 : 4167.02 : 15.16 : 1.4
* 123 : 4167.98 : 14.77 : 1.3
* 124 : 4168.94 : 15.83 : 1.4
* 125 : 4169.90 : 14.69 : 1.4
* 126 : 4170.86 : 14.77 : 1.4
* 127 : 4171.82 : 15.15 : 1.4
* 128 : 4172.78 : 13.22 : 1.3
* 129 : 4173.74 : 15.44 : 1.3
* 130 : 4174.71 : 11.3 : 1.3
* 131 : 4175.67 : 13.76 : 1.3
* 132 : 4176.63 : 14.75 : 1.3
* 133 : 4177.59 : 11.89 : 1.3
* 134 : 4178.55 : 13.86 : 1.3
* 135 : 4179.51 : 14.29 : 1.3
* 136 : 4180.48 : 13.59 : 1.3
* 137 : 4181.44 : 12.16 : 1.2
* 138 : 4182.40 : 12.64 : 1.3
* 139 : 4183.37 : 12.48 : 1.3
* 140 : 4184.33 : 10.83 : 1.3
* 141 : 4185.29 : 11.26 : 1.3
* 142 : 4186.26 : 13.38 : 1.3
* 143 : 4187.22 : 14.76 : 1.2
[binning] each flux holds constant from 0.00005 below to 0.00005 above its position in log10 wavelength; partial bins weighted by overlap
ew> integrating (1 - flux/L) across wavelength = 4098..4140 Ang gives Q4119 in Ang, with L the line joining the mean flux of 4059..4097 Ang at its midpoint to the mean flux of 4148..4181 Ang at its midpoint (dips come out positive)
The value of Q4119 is 4.4 Ang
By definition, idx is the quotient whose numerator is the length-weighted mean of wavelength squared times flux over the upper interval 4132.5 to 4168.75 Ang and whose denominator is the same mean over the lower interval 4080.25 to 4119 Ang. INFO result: 1.2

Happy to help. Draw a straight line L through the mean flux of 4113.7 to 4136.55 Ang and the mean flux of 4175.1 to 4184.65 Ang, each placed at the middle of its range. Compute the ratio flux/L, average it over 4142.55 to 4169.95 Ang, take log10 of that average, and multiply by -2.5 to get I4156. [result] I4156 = -0.09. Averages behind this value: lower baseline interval 13.8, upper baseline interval 13.1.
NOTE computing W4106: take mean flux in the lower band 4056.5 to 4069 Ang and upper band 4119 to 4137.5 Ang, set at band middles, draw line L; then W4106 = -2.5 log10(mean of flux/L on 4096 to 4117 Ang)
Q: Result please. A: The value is 0.25 mag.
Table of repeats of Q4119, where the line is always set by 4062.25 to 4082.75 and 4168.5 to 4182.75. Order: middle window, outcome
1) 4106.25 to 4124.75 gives 1.12 Ang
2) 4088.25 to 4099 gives 1.01 Ang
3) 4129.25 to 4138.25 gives -0.31 Ang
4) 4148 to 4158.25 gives -0.74 Ang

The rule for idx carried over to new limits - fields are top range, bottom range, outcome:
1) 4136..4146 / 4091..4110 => 1.26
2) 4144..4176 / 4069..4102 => 1.17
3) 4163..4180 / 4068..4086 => 1.08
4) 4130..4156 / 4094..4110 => 1.39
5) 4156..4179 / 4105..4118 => 1.16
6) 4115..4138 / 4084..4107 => 1.21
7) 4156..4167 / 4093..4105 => 1.42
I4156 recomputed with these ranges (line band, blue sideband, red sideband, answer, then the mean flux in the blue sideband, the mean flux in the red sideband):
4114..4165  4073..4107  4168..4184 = -0.07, 12.2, 13.7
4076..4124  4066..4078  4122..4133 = 0.12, 14.1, 13.9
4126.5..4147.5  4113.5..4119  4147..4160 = 0.03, 13.7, 14.8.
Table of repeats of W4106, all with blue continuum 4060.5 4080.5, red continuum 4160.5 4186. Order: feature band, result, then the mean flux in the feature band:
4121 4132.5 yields 0.014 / 13.8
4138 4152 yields 0.003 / 13.8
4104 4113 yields 0.192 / 11.7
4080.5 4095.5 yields 0.044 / 13.5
